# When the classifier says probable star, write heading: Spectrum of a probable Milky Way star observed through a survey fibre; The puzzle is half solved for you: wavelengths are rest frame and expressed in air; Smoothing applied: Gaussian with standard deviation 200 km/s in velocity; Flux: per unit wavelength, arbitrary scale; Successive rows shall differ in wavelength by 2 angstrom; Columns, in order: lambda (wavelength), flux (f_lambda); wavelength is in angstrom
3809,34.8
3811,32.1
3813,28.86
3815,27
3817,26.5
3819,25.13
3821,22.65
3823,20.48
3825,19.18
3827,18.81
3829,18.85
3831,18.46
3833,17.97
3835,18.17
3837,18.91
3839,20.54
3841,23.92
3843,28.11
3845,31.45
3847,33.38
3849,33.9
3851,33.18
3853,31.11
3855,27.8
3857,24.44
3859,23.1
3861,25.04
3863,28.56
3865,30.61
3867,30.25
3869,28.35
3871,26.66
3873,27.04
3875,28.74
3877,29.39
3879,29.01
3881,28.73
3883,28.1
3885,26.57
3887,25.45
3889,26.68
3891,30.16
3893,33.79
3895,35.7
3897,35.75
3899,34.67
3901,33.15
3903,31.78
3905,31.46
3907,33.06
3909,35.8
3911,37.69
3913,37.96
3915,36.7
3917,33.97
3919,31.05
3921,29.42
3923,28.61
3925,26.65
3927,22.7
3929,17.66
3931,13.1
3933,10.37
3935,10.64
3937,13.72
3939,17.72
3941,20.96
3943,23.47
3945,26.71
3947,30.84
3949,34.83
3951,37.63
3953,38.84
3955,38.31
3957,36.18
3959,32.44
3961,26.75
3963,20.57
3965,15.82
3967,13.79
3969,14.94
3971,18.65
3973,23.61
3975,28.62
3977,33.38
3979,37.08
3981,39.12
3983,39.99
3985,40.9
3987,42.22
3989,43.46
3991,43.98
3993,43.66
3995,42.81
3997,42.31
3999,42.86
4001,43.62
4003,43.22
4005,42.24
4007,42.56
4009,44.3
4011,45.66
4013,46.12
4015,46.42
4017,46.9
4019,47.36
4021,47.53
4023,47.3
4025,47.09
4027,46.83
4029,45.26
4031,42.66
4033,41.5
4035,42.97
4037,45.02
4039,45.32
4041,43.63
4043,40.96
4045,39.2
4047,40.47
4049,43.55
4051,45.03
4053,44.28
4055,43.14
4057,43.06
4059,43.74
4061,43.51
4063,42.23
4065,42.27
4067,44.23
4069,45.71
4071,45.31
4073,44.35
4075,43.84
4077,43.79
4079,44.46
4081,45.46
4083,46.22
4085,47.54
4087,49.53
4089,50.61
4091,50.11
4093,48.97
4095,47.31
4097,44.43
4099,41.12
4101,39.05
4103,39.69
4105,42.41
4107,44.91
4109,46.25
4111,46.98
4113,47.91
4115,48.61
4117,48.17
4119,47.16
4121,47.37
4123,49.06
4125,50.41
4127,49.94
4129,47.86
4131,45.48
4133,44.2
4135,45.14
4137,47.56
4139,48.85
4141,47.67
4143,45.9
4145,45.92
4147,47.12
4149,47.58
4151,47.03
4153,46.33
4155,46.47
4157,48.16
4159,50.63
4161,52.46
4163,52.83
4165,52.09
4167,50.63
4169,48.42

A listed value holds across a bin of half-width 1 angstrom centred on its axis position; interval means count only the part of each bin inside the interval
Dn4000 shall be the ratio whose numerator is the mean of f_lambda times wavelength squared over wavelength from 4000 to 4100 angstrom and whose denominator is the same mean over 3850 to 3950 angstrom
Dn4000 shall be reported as 1.7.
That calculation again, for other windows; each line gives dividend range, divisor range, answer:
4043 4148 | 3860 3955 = 1.75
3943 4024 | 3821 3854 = 1.64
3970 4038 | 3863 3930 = 1.45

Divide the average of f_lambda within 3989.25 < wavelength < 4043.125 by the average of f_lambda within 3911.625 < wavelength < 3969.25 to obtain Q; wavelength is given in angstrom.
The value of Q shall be 1.72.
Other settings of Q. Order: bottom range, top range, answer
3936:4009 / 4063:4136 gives 1.40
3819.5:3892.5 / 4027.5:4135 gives 1.73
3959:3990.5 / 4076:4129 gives 1.57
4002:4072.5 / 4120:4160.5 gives 1.07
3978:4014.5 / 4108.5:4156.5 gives 1.11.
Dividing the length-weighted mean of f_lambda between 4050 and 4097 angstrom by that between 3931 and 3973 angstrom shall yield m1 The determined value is 1.90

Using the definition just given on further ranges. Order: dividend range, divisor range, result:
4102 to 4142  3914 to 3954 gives 1.85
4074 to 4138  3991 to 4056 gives 1.05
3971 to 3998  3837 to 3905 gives 1.30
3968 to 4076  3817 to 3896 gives 1.58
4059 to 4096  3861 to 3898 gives 1.56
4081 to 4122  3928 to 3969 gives 1.94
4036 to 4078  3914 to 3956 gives 1.68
